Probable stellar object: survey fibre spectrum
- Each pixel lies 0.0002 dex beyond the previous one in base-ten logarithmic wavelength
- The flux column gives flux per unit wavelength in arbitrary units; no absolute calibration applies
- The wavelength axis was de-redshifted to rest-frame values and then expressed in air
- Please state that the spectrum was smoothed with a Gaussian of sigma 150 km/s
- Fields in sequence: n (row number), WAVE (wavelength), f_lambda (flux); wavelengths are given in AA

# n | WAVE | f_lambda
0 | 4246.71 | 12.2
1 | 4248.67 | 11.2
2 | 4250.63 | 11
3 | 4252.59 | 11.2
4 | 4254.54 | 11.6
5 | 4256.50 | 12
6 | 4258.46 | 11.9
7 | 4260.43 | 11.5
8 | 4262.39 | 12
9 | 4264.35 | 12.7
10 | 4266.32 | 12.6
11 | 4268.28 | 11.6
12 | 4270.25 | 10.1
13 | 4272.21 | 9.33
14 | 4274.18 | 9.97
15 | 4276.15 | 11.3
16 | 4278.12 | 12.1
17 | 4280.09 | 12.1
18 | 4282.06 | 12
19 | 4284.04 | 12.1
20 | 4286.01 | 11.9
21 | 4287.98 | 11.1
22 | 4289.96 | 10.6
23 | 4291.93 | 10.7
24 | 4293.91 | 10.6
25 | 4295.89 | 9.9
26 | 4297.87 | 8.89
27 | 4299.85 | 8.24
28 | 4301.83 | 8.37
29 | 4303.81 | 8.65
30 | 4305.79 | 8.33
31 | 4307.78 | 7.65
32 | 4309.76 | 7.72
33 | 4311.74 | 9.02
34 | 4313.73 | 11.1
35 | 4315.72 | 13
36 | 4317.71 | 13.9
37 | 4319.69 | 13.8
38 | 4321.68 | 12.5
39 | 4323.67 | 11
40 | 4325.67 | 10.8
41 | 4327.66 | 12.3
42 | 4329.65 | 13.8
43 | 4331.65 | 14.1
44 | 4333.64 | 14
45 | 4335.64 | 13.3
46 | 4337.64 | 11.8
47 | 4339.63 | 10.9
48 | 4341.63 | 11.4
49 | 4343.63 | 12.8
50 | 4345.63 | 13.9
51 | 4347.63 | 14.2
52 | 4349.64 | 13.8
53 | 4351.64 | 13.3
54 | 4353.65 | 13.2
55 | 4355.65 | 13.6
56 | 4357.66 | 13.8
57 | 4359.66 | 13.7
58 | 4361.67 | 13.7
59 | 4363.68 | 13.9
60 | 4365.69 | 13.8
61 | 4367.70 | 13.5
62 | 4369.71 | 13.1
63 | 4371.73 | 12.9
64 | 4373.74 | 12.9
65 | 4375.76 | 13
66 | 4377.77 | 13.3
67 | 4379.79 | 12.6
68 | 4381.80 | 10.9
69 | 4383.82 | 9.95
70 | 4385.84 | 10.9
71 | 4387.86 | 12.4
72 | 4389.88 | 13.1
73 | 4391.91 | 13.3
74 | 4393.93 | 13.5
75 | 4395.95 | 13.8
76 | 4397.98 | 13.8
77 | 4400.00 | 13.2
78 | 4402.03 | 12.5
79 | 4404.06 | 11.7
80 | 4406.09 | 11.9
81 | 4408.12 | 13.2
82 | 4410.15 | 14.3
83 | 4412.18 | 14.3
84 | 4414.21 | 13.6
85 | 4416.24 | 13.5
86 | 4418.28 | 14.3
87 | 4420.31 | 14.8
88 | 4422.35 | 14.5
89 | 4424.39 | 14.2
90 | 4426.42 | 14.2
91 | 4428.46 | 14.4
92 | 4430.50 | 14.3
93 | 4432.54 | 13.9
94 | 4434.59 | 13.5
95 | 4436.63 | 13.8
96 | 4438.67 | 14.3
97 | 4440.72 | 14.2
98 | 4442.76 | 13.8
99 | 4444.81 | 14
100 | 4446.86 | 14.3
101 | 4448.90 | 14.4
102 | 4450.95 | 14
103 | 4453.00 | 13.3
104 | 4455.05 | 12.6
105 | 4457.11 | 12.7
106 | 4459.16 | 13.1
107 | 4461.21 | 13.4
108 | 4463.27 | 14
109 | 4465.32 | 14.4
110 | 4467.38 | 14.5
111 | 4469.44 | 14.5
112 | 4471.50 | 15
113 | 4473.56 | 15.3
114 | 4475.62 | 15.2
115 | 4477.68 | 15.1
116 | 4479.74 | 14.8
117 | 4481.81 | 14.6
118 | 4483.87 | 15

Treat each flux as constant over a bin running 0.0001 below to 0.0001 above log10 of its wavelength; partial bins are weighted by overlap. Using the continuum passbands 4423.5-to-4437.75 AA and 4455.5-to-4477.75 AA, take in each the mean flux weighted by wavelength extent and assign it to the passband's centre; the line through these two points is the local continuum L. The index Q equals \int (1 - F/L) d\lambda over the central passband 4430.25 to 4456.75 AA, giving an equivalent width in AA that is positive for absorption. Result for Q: 0.51 AA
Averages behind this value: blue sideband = 14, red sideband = 14.2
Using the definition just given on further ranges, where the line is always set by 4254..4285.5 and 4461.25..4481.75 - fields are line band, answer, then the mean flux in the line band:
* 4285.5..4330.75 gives 5.8 AA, 10.6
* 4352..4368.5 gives -0.9 AA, 13.6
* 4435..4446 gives 0.2 AA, 14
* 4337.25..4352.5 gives -0.1 AA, 12.8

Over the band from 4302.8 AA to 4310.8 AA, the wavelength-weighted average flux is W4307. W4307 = 8.1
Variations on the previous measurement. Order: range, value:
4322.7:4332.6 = 12.4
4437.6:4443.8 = 14.1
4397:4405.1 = 12.8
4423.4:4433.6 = 14.2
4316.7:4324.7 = 12.8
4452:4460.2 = 12.9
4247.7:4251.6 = 11.1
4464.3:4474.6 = 14.7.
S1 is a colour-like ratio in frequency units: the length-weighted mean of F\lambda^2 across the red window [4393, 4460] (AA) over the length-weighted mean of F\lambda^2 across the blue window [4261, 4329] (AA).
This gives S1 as 1.3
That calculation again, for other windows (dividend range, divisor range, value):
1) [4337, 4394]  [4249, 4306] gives 1.23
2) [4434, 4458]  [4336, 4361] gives 1.10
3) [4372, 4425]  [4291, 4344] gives 1.23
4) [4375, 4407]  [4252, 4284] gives 1.15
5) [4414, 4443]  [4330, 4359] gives 1.11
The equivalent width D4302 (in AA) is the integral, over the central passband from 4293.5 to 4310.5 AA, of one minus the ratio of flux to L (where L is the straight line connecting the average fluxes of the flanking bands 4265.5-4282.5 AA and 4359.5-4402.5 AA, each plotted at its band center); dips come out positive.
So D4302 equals 4.35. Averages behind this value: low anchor 11.2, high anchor 12.9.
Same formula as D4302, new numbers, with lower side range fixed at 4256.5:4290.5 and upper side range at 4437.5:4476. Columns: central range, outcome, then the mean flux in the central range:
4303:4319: 2.7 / 10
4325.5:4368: -2.4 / 13.2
